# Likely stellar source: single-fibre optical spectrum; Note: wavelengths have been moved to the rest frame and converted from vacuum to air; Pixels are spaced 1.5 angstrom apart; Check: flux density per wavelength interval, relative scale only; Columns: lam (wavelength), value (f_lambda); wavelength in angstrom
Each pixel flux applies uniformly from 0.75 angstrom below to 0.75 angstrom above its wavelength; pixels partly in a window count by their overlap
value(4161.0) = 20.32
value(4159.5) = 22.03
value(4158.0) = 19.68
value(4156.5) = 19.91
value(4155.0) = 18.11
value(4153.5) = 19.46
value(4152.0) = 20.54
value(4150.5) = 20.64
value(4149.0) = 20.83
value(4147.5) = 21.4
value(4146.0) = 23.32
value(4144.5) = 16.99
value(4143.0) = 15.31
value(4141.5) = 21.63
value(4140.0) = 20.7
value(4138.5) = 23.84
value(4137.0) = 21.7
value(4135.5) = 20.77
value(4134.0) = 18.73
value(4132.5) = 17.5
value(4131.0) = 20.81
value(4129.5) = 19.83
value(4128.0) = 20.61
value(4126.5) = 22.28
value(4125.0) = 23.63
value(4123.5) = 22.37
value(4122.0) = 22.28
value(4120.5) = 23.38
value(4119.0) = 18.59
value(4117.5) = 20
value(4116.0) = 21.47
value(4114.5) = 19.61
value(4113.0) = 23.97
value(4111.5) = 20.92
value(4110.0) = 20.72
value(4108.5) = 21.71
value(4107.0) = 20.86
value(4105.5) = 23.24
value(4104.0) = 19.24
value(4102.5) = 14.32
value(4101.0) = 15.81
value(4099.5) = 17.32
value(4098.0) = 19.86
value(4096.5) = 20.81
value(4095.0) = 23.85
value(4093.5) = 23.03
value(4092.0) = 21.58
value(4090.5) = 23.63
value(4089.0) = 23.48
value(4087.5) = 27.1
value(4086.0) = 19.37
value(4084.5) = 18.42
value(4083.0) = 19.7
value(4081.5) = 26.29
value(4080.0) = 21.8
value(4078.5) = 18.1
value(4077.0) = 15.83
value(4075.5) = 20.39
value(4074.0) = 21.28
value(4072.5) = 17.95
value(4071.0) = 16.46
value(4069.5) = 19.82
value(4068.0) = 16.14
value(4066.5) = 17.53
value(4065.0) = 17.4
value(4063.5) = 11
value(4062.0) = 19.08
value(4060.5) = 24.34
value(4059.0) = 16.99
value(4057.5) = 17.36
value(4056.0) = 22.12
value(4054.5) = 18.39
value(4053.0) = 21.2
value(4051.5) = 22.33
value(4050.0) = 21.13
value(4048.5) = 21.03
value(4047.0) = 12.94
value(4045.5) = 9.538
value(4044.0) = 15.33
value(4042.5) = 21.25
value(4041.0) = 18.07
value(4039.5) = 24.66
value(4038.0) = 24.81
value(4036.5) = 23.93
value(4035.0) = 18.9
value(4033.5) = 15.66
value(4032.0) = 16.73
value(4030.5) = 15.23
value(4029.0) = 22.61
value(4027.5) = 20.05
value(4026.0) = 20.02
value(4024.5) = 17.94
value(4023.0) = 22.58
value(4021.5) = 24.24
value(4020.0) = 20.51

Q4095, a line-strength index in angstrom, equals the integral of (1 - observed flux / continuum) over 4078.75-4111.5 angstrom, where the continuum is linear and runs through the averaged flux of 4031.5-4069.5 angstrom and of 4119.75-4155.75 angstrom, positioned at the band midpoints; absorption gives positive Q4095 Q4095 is -2.1 angstrom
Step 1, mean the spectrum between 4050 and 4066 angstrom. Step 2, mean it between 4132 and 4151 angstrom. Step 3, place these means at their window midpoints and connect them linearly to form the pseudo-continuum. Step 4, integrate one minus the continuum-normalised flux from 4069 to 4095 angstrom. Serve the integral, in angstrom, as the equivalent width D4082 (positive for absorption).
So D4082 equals -1.99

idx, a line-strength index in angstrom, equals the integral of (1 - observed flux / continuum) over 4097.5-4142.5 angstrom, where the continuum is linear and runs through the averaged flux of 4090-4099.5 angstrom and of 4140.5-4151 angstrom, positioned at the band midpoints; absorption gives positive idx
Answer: 0.6 angstrom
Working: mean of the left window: 21.7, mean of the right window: 20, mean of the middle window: 20.6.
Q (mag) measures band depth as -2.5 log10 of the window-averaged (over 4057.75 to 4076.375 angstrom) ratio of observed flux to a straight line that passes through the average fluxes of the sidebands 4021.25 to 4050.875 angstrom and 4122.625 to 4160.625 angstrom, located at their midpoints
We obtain 0.08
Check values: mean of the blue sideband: 19.3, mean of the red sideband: 20.5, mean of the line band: 18.2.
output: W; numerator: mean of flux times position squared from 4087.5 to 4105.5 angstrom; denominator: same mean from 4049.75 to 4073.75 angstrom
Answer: 1.1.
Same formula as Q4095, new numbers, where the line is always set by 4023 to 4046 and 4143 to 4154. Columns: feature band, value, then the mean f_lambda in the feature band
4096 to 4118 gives -0.21 angstrom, 20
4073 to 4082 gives -0.38 angstrom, 20.4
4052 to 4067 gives 0.60 angstrom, 18.6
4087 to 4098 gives -1.88 angstrom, 23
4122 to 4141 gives -1.08 angstrom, 21.1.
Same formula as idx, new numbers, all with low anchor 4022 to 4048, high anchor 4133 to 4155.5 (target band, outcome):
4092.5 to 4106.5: -0.05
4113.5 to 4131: -1.15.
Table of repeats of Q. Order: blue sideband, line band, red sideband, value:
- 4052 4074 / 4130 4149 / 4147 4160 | -0.016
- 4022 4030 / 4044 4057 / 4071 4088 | 0.116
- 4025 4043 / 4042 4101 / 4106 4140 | 0.060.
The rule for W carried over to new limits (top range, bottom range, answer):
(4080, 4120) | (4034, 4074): 1.14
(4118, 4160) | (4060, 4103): 1.07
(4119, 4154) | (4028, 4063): 1.13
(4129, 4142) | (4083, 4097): 0.95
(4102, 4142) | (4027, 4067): 1.15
